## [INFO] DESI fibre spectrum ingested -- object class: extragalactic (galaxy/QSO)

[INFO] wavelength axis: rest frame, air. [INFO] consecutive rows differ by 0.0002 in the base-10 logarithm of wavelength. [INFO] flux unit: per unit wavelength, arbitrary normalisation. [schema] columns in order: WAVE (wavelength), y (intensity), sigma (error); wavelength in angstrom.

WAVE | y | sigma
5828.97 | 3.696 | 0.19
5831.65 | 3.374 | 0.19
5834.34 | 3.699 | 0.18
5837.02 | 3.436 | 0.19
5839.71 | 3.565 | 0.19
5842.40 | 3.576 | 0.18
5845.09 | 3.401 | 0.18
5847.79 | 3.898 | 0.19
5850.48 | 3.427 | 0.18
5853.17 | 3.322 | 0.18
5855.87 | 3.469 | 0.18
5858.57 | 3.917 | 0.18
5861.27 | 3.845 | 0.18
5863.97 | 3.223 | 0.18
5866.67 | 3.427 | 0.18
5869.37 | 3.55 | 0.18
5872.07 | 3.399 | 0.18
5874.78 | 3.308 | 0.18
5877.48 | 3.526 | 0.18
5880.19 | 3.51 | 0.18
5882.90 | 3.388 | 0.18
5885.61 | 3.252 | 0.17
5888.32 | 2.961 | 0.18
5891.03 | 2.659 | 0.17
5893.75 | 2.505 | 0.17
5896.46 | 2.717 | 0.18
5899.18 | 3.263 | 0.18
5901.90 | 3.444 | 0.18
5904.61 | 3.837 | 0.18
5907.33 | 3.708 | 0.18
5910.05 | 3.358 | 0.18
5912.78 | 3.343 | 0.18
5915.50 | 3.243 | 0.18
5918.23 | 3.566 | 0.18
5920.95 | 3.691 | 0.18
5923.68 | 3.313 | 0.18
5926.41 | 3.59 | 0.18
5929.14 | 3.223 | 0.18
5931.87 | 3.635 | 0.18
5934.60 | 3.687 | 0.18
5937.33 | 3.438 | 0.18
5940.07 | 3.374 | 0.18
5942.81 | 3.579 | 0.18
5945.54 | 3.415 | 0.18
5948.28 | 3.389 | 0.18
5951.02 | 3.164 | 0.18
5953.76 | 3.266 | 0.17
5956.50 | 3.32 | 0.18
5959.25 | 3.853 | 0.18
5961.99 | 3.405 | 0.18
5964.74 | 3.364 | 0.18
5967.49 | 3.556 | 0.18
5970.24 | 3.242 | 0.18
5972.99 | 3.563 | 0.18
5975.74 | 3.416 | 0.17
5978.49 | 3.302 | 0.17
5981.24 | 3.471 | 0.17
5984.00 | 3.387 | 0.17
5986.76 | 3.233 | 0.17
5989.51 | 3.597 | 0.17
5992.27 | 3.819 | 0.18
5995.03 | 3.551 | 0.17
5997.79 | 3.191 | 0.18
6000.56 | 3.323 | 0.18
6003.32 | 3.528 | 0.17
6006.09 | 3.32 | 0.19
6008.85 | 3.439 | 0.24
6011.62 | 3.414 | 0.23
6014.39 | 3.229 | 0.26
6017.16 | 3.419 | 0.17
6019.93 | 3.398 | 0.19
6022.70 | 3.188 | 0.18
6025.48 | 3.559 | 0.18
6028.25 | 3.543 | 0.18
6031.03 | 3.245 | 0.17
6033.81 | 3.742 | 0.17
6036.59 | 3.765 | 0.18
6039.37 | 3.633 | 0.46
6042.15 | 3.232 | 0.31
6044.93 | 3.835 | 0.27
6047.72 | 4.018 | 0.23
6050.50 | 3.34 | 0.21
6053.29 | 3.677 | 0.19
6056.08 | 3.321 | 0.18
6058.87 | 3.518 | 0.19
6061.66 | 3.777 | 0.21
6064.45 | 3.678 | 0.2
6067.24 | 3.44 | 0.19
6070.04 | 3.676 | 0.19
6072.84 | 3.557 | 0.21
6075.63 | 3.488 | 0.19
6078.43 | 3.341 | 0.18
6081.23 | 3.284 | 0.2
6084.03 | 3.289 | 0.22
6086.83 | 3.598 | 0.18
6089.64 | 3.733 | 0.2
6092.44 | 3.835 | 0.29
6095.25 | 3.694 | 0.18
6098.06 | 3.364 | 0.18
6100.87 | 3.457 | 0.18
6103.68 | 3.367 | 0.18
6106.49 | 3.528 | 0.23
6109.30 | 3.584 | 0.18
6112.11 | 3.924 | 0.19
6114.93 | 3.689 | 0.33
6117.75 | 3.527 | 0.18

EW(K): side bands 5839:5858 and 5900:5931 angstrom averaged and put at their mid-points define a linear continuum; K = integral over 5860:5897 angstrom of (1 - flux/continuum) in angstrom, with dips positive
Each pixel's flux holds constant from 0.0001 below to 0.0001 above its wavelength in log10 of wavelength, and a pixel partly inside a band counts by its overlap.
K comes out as 2.84 angstrom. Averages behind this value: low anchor 3.54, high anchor 3.48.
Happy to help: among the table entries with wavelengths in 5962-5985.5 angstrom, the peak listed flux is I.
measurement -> 3.563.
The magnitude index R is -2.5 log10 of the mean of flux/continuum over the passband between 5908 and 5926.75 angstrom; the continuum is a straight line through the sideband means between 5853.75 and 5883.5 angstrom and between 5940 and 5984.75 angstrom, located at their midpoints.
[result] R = 0.00 mag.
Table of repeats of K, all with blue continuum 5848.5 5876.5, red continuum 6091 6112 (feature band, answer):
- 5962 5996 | 0.76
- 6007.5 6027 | 0.92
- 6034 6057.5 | -0.36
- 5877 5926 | 3.01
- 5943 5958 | 0.81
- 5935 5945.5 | 0.13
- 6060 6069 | -0.18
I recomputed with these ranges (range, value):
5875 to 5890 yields 3.526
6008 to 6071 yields 4.018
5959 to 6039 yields 3.853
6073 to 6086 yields 3.488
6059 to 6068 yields 3.777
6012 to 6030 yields 3.559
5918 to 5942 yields 3.691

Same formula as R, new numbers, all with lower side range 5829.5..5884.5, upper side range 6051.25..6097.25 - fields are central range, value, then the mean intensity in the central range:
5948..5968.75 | 0.04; 3.41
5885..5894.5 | 0.24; 2.83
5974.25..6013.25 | 0.03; 3.43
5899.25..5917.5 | 0.01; 3.47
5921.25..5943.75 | 0.01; 3.49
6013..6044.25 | 0.03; 3.46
